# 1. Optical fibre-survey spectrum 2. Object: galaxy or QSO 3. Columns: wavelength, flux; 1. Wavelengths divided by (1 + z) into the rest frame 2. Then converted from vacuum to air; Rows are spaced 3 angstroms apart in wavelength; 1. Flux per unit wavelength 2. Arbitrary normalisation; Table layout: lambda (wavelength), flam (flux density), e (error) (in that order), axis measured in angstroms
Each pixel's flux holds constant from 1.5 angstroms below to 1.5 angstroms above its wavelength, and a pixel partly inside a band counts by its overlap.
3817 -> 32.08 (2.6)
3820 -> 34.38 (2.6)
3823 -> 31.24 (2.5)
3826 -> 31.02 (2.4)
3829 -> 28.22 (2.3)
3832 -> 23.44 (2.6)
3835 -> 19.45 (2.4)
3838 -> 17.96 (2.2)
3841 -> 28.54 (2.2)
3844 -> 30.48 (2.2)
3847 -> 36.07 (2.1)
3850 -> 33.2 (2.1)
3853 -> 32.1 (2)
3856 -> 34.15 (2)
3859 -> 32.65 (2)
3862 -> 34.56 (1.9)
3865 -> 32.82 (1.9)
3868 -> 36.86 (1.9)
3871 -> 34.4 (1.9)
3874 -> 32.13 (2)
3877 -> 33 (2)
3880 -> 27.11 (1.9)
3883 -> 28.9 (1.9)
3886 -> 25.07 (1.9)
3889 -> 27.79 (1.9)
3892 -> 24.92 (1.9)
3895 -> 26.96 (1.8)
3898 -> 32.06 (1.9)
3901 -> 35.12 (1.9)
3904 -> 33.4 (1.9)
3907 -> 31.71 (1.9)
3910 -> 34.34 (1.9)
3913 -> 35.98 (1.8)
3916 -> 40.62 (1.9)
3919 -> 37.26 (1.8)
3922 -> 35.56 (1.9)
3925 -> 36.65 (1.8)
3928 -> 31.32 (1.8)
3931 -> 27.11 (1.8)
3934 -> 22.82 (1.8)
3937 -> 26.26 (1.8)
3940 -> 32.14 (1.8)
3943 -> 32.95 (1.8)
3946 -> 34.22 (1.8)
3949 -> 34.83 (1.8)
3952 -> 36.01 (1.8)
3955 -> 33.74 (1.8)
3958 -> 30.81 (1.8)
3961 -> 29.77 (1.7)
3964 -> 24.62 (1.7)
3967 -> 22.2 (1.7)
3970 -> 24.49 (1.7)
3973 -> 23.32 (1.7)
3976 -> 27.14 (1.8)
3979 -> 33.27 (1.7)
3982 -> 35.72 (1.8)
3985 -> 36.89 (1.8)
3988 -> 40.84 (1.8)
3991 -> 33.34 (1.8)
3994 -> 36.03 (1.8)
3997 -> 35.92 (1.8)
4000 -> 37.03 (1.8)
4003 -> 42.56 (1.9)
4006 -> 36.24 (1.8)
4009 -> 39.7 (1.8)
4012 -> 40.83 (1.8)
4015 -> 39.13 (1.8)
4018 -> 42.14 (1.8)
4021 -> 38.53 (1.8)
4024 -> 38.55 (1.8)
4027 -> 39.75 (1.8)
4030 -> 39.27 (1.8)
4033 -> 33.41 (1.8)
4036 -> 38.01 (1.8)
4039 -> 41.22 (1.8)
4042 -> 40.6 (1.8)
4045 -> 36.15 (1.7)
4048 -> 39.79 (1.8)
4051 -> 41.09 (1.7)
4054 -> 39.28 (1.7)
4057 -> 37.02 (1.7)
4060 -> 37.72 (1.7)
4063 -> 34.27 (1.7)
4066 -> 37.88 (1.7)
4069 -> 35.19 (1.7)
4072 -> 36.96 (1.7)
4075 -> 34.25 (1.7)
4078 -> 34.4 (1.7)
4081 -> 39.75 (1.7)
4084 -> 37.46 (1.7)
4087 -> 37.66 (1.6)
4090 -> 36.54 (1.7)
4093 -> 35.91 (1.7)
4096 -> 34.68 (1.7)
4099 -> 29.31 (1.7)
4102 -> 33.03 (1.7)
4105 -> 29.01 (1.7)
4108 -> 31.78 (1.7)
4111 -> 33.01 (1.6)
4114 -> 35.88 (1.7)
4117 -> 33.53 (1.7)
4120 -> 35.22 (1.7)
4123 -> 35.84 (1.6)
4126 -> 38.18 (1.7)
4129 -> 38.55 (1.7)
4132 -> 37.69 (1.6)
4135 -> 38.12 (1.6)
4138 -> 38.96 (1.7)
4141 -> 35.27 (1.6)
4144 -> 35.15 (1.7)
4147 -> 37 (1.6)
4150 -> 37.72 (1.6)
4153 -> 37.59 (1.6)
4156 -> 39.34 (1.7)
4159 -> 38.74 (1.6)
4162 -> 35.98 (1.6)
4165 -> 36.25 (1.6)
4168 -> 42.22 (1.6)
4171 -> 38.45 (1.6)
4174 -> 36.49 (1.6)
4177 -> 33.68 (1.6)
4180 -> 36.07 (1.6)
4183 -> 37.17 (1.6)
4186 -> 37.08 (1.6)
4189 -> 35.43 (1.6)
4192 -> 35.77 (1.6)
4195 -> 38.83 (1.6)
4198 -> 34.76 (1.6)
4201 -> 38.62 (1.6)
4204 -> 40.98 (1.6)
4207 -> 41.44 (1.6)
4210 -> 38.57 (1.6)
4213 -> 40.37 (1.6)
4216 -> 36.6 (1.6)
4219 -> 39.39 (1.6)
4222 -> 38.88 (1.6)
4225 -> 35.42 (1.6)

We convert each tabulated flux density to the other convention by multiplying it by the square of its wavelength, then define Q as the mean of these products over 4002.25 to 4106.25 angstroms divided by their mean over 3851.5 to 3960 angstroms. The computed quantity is 1.25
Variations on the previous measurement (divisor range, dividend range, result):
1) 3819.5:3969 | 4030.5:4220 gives 1.34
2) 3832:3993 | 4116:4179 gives 1.34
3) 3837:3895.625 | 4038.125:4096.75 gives 1.35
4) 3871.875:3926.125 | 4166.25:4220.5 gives 1.36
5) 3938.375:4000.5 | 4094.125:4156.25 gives 1.19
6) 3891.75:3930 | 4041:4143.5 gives 1.17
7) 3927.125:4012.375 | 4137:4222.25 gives 1.29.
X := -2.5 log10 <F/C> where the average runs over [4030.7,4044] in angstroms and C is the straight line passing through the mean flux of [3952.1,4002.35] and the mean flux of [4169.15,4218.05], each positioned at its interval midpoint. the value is -0.15 mag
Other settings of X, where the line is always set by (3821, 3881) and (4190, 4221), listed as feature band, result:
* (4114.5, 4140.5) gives 0.00 mag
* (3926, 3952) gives 0.06 mag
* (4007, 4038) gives -0.14 mag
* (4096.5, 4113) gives 0.15 mag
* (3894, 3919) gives -0.08 mag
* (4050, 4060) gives -0.11 mag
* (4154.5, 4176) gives -0.01 mag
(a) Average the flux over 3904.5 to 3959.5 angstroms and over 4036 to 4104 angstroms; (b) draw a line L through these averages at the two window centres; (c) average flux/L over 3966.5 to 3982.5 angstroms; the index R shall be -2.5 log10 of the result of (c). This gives 0.24 mag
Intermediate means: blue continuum 33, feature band 27.5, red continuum 36.8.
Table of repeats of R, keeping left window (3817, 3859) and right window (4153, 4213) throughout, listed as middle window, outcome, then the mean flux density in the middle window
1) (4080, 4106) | 0.023 mag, 34.8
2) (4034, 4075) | -0.097 mag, 37.9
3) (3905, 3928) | -0.139 mag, 35.7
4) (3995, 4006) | -0.143 mag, 38.1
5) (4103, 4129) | 0.057 mag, 34.3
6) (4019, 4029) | -0.154 mag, 39.1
